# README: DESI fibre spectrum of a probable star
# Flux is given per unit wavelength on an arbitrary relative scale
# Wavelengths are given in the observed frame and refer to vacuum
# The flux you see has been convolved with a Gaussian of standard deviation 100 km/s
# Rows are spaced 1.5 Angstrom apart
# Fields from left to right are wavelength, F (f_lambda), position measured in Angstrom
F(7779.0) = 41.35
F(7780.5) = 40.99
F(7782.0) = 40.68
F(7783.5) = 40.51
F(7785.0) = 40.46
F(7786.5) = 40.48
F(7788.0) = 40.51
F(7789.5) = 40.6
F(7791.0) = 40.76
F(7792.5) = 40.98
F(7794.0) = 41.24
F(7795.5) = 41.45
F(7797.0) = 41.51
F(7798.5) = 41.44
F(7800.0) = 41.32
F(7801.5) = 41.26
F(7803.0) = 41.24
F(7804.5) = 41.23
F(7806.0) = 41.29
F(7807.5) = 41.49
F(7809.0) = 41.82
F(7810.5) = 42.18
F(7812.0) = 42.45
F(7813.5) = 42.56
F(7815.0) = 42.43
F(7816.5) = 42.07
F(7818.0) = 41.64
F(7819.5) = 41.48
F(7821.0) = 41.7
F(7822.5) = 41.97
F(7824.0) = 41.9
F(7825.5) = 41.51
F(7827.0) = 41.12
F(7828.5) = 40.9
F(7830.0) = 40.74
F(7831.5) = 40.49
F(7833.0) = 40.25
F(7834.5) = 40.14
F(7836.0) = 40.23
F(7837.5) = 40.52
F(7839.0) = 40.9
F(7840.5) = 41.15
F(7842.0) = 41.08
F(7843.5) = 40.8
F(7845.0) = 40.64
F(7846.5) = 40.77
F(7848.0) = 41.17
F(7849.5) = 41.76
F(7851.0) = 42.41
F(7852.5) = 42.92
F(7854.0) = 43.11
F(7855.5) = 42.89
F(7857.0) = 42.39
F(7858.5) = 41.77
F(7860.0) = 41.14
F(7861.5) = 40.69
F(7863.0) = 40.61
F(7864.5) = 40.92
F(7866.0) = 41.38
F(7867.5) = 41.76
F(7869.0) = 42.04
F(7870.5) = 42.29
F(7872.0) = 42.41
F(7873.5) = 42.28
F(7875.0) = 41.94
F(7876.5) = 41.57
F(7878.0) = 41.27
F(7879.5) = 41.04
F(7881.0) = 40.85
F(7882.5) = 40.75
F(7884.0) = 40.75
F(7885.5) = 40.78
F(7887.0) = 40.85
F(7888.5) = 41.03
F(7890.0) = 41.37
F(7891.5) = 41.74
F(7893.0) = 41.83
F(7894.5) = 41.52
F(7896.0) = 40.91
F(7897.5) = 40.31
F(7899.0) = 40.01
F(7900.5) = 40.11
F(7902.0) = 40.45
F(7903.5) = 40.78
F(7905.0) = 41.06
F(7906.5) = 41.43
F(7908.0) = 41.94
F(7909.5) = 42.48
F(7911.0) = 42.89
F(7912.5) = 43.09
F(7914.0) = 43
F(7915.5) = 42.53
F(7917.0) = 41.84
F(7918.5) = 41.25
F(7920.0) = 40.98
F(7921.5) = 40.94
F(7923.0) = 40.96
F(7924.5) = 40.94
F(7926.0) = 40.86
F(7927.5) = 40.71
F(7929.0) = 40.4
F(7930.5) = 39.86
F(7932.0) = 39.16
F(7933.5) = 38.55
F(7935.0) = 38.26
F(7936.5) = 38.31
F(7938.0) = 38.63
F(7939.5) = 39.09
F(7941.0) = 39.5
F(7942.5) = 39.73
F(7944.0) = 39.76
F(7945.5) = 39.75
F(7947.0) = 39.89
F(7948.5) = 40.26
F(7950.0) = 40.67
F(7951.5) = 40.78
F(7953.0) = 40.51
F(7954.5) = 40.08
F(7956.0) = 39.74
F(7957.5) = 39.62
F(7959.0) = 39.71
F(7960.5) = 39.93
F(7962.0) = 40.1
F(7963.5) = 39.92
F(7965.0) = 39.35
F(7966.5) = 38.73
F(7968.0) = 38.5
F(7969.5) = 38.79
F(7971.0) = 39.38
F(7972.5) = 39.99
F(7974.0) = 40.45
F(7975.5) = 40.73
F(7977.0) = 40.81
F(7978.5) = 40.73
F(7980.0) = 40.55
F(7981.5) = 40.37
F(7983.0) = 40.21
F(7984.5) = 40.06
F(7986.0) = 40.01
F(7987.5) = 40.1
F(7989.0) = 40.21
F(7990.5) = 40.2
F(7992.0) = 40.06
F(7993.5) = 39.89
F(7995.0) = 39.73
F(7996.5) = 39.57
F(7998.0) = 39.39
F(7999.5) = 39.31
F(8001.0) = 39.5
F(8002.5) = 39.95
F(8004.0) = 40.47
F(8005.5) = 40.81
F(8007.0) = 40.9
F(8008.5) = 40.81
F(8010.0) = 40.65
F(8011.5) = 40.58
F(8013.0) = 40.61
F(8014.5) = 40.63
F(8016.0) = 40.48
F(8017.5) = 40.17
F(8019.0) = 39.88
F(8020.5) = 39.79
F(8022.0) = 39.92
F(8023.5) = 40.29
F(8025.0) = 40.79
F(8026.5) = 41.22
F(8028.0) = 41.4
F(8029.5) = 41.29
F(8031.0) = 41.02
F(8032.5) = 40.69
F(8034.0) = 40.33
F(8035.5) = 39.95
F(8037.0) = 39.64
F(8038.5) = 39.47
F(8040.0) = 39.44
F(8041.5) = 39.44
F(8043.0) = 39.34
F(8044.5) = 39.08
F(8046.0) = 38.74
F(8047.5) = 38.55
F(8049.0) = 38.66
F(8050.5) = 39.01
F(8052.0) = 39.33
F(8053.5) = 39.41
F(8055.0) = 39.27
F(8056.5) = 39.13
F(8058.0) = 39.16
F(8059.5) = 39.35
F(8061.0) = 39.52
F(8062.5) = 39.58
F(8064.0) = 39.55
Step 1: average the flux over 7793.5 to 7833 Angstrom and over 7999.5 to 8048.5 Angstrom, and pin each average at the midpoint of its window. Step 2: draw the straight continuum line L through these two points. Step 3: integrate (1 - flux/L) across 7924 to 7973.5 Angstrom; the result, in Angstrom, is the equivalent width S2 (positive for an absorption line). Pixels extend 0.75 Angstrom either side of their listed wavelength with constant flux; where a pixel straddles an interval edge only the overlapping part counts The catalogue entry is 1.18 Angstrom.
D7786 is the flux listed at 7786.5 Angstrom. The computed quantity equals 40.48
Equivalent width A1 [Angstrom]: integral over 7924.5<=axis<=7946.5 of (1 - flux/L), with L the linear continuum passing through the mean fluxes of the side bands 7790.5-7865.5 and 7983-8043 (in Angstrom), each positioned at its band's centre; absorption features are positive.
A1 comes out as 0.6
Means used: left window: 41.4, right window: 40.2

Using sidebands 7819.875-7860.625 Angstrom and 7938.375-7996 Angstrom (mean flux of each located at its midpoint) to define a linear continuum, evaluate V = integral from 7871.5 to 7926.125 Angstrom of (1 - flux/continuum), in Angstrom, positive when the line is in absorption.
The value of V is -0.9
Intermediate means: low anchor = 41.3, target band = 41.4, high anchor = 39.9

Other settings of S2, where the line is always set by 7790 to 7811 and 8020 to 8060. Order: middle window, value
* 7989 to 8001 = 0.09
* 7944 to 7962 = 0.12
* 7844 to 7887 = -0.67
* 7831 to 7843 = 0.15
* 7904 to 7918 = -0.55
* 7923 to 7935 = 0.15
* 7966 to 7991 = 0.11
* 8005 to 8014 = -0.17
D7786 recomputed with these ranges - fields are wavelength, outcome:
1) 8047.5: 38.55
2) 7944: 39.76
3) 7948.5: 40.26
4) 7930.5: 39.86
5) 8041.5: 39.44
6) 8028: 41.4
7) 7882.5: 40.75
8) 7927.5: 40.71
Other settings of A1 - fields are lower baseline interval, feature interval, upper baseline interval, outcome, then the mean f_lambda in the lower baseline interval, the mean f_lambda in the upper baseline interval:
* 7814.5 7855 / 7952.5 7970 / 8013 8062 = 0.35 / 41.3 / 39.8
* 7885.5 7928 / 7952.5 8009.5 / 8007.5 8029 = 1.15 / 41.3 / 40.5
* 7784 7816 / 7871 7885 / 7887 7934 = -0.08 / 41.4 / 41.1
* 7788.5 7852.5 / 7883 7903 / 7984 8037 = 0.02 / 41.3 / 40.3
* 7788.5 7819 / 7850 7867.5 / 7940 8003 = -0.35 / 41.5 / 39.9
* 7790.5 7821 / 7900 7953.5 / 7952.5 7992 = -0.25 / 41.6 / 40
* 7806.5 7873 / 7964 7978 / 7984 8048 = 0.28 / 41.5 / 40.1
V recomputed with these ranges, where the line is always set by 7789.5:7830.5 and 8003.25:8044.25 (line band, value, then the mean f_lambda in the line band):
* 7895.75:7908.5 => 0.09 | 40.7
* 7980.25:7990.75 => 0.10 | 40.2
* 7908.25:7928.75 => -0.38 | 41.7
